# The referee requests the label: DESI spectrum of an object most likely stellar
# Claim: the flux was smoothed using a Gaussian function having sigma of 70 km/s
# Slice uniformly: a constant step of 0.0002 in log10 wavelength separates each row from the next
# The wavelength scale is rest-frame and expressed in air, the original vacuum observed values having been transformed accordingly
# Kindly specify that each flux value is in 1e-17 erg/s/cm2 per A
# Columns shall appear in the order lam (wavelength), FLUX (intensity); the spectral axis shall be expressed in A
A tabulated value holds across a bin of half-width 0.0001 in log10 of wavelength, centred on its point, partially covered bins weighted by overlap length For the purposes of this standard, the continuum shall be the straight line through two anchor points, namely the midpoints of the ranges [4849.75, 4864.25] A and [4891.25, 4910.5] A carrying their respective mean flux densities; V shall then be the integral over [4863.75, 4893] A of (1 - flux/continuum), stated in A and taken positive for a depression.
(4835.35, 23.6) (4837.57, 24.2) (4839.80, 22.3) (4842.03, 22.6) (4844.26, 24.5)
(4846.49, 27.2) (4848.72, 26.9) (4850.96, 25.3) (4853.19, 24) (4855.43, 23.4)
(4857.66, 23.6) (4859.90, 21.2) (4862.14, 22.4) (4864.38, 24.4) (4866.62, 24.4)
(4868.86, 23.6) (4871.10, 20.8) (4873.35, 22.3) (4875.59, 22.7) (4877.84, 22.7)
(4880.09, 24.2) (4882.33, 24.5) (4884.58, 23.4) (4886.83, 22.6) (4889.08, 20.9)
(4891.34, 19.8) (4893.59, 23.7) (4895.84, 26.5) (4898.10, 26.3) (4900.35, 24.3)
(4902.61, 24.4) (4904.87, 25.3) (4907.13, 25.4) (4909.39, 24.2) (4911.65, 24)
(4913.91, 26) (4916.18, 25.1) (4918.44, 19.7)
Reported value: 1.51 A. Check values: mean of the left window 23.4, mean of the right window 24.7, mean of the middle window 22.8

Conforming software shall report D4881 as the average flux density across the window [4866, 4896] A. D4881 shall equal 22.9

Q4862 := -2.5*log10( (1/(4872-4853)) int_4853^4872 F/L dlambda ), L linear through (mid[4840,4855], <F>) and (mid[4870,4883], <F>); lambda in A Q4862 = 0.03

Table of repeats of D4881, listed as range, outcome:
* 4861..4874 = 23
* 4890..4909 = 24.4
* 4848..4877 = 23.4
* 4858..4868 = 23.1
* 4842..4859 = 24.8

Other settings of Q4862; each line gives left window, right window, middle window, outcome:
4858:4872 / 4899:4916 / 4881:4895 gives 0.06 mag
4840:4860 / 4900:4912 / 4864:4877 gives 0.07 mag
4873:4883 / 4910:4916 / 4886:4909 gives 0.01 mag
